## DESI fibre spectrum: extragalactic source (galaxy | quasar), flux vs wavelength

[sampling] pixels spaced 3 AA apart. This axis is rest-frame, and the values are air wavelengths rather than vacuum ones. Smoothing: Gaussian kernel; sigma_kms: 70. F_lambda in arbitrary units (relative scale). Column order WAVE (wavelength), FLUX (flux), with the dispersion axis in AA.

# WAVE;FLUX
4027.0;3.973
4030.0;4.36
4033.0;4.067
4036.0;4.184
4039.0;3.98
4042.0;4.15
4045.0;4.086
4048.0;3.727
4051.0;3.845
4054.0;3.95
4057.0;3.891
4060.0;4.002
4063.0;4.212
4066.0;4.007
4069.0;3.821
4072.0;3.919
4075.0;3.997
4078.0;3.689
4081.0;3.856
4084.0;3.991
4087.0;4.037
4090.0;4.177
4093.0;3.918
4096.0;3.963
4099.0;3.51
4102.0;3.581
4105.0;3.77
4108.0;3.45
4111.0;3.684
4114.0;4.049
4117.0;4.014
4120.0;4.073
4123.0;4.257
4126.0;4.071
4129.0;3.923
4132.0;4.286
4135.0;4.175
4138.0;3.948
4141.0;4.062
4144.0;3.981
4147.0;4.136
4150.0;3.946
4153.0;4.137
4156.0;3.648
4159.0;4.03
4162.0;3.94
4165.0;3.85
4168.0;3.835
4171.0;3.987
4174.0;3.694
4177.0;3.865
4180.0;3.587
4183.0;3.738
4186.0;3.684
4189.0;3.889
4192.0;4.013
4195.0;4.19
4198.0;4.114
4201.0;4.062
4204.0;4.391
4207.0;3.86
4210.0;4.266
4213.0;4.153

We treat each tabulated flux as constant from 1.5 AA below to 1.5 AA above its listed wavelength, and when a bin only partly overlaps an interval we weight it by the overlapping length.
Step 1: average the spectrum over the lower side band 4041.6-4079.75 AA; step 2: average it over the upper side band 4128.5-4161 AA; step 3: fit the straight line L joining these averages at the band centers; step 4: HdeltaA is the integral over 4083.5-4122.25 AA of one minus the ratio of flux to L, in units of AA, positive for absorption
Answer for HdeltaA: 1.13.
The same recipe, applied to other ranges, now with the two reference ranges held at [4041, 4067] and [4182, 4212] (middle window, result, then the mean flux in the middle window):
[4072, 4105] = 1.02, 3.87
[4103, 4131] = 0.56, 3.92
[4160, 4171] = 0.33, 3.9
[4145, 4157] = 0.10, 3.98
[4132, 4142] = -0.22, 4.1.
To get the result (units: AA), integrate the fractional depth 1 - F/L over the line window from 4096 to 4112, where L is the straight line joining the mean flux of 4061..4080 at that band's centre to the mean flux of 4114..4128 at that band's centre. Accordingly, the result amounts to 1.6 AA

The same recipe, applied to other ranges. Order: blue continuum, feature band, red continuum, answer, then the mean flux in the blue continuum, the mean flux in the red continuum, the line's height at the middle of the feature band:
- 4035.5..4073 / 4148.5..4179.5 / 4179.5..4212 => 0.8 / 3.98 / 4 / 3.99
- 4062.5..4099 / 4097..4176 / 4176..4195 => -0.9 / 3.94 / 3.83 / 3.88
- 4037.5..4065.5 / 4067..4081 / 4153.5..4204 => 0.4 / 3.98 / 3.9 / 3.97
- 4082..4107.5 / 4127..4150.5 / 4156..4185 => -1.4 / 3.85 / 3.82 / 3.84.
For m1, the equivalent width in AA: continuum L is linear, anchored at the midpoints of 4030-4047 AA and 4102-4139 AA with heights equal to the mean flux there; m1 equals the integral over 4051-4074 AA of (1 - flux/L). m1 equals 0.6 AA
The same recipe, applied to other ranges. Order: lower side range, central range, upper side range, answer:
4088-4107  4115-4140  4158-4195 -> -1.7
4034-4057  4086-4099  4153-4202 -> 0.0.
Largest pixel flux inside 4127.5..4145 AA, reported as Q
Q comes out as 4.286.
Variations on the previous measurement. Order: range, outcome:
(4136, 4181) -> 4.137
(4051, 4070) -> 4.212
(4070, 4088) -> 4.037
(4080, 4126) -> 4.257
